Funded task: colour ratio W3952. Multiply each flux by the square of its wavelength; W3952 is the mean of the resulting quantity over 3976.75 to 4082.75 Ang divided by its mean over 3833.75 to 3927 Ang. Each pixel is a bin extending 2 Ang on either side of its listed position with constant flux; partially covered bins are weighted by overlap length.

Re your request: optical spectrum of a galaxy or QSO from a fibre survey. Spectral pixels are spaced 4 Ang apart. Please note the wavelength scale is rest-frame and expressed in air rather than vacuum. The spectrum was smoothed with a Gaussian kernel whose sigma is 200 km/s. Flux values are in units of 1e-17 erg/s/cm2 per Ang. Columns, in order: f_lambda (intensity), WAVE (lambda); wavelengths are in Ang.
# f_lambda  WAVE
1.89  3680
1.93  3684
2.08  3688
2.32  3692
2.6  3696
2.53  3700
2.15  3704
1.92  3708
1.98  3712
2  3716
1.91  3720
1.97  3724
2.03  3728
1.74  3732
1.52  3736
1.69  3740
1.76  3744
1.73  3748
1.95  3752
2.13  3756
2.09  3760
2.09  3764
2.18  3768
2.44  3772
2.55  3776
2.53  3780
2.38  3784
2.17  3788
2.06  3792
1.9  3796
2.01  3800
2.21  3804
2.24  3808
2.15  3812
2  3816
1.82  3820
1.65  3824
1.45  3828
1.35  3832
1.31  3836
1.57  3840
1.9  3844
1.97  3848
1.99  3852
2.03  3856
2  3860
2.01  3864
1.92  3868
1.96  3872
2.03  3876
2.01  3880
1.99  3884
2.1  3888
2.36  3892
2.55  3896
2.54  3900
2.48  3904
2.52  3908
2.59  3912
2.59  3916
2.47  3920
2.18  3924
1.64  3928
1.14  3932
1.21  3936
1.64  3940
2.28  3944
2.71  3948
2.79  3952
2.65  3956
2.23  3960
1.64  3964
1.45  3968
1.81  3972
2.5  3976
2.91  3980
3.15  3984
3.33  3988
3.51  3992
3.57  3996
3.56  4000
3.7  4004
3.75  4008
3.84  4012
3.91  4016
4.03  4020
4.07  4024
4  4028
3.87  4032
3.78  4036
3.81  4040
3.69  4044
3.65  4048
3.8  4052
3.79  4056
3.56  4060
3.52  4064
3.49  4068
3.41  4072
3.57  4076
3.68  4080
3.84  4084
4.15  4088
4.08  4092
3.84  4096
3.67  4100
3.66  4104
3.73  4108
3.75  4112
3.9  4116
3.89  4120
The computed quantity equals 1.84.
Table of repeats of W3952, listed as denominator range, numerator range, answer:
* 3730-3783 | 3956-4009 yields 1.56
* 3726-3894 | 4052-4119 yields 2.17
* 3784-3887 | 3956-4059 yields 1.90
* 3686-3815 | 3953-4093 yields 1.87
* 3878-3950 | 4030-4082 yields 1.82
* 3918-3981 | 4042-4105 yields 1.91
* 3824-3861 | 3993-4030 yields 2.42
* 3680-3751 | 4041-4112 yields 2.25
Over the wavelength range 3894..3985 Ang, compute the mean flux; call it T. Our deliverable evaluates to 2.24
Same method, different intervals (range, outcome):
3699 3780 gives 2.02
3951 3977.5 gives 2.12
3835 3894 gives 1.95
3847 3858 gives 2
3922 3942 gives 1.56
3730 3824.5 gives 2.05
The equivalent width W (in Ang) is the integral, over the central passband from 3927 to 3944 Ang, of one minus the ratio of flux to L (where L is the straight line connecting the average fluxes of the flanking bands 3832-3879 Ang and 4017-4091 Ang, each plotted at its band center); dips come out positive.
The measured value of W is 7.3 Ang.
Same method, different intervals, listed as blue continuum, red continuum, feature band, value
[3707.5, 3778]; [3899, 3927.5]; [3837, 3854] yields 3.25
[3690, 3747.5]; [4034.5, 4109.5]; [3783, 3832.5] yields 9.44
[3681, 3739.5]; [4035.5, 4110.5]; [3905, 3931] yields 6.11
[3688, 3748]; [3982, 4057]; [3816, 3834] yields 6.85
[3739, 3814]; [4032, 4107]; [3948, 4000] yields 8.86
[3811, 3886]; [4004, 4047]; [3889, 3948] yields 9.73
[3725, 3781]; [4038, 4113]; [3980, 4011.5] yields -1.77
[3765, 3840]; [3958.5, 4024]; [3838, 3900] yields 9.16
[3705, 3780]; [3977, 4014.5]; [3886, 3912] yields 4.17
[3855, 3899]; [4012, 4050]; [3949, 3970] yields 5.89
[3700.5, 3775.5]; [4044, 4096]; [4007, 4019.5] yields -1.62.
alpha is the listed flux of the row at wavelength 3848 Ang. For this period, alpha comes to 1.97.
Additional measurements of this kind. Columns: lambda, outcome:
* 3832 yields 1.35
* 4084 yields 3.84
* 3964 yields 1.64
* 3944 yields 2.28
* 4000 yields 3.56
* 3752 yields 1.95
